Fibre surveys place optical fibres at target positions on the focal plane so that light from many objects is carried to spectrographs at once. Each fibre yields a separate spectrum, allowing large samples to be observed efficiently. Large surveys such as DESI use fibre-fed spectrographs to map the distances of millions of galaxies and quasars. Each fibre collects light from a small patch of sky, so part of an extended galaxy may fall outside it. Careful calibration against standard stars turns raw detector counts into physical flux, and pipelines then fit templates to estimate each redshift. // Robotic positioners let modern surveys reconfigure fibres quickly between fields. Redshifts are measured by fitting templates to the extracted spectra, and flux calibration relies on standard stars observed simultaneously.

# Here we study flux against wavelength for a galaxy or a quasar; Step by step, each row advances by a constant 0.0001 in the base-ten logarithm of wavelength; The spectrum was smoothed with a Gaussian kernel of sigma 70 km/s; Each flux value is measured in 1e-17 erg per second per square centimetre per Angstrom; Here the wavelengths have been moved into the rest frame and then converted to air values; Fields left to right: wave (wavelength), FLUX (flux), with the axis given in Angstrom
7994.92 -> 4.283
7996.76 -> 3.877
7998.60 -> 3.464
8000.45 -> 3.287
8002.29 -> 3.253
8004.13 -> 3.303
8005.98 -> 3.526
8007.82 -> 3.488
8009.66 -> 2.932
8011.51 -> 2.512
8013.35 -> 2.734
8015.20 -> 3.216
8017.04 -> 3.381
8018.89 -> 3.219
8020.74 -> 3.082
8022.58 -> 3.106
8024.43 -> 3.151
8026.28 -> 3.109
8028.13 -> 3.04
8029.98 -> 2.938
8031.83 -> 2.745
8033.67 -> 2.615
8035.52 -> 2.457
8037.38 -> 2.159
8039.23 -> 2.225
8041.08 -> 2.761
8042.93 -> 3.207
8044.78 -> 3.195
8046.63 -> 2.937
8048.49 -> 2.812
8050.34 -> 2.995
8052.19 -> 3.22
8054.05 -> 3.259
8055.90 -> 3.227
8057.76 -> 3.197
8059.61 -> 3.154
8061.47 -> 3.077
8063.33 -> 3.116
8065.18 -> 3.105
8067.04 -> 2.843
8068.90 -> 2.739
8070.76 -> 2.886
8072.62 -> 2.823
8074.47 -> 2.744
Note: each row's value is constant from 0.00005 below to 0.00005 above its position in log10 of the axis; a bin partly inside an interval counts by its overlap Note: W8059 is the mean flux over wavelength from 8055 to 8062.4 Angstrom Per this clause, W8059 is 3.16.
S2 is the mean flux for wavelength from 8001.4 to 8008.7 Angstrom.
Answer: 3.39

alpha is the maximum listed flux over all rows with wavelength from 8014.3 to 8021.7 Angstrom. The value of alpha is 3.381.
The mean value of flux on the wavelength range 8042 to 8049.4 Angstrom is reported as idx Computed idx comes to 3.04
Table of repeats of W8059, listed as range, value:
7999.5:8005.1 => 3.28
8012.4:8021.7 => 3.13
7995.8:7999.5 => 3.68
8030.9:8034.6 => 2.69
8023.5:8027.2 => 3.13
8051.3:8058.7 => 3.23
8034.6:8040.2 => 2.28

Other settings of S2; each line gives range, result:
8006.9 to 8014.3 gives 2.92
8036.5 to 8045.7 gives 2.71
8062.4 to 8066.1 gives 3.11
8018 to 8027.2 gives 3.13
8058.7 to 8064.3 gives 3.12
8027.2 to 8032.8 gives 2.91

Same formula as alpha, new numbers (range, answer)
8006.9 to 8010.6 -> 3.488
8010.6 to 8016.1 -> 3.216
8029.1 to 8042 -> 2.938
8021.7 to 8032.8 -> 3.151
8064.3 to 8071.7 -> 3.105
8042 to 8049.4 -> 3.207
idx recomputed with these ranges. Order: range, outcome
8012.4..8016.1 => 2.97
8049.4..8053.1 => 3.11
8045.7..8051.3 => 2.92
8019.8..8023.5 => 3.1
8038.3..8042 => 2.49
